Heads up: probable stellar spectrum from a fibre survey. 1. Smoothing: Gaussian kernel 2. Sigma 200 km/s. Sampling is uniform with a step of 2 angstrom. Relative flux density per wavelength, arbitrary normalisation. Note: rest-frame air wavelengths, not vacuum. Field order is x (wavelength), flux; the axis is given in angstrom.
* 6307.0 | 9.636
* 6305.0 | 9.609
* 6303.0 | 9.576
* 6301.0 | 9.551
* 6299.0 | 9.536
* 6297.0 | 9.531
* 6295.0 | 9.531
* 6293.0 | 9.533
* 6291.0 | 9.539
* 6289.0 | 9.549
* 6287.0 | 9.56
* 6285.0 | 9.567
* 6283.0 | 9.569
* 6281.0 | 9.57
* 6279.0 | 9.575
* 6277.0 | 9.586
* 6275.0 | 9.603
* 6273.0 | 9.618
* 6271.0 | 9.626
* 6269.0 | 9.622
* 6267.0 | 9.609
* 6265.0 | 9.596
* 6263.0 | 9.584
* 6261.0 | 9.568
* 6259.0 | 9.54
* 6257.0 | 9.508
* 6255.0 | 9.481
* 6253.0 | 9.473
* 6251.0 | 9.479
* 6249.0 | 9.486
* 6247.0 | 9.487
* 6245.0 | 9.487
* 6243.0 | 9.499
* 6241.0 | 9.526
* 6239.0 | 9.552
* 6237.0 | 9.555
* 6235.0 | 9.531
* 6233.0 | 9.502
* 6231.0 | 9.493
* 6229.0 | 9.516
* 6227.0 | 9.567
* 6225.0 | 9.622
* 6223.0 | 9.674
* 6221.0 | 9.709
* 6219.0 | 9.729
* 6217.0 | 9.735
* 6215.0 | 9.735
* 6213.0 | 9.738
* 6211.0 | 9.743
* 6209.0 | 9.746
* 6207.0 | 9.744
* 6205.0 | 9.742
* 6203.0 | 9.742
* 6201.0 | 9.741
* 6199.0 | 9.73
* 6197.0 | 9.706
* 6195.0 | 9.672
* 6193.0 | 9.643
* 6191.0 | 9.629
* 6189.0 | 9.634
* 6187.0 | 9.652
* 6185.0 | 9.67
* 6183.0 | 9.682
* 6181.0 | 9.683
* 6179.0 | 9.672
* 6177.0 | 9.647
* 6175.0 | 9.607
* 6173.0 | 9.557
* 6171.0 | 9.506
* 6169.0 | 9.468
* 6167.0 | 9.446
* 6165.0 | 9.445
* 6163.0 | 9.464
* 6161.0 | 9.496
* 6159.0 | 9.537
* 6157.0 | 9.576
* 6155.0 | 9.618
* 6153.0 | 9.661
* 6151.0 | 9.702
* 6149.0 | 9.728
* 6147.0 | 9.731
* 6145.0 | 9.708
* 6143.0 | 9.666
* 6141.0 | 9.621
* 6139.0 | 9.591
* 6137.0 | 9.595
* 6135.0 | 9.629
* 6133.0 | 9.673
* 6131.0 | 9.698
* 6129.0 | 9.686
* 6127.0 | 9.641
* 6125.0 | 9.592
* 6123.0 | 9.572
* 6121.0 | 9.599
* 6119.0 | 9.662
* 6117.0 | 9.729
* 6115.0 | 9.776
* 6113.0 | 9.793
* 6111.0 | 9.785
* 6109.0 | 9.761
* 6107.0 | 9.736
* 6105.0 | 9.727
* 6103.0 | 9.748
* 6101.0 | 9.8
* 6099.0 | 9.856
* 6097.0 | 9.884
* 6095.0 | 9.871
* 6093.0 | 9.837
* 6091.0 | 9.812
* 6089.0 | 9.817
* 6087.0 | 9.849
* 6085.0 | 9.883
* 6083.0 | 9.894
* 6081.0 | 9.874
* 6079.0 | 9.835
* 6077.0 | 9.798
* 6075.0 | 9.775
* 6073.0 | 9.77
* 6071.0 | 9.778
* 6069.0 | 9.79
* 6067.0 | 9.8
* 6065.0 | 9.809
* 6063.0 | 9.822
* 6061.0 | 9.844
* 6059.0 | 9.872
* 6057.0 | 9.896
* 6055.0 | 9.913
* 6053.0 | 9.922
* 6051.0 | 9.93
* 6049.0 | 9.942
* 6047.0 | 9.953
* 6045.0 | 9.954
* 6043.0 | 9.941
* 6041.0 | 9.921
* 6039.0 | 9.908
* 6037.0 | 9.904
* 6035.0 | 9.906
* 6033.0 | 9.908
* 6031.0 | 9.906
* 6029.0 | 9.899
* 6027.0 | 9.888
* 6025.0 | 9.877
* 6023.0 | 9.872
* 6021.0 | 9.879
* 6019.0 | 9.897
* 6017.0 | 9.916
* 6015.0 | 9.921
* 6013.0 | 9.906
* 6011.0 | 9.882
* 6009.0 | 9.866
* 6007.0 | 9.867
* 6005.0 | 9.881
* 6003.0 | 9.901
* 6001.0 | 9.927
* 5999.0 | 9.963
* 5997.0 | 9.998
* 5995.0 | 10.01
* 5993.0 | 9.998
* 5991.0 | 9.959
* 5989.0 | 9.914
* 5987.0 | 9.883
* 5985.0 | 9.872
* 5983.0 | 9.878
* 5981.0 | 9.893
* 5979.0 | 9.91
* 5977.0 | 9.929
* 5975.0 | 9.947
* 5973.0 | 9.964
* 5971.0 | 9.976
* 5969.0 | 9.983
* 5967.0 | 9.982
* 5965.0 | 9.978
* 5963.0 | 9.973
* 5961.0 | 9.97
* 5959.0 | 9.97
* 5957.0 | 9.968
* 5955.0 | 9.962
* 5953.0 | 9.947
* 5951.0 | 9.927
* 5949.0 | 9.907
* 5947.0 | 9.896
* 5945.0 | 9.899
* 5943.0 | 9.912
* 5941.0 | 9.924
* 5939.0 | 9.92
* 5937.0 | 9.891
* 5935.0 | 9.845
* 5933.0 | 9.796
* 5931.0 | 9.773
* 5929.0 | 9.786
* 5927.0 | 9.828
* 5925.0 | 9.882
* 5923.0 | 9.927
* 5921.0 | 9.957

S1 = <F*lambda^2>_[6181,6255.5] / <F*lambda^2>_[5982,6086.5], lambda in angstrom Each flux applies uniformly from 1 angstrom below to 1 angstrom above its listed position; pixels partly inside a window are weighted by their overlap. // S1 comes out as 1.03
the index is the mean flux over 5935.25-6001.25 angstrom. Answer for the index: 9.94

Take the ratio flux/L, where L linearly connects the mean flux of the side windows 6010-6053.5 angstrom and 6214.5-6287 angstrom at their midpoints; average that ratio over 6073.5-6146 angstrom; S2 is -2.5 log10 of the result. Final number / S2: 0.01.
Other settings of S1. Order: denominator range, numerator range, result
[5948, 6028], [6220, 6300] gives 1.05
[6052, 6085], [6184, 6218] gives 1.03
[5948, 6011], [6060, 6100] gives 1.02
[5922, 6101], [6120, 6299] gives 1.04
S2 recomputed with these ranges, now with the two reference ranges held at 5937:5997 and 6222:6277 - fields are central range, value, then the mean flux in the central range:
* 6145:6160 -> 0.00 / 9.65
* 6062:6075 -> 0.00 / 9.79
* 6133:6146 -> 0.01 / 9.64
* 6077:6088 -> -0.01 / 9.86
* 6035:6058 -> -0.01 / 9.92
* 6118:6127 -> 0.01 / 9.61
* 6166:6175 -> 0.02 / 9.51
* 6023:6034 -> 0.00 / 9.89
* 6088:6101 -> -0.01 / 9.84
